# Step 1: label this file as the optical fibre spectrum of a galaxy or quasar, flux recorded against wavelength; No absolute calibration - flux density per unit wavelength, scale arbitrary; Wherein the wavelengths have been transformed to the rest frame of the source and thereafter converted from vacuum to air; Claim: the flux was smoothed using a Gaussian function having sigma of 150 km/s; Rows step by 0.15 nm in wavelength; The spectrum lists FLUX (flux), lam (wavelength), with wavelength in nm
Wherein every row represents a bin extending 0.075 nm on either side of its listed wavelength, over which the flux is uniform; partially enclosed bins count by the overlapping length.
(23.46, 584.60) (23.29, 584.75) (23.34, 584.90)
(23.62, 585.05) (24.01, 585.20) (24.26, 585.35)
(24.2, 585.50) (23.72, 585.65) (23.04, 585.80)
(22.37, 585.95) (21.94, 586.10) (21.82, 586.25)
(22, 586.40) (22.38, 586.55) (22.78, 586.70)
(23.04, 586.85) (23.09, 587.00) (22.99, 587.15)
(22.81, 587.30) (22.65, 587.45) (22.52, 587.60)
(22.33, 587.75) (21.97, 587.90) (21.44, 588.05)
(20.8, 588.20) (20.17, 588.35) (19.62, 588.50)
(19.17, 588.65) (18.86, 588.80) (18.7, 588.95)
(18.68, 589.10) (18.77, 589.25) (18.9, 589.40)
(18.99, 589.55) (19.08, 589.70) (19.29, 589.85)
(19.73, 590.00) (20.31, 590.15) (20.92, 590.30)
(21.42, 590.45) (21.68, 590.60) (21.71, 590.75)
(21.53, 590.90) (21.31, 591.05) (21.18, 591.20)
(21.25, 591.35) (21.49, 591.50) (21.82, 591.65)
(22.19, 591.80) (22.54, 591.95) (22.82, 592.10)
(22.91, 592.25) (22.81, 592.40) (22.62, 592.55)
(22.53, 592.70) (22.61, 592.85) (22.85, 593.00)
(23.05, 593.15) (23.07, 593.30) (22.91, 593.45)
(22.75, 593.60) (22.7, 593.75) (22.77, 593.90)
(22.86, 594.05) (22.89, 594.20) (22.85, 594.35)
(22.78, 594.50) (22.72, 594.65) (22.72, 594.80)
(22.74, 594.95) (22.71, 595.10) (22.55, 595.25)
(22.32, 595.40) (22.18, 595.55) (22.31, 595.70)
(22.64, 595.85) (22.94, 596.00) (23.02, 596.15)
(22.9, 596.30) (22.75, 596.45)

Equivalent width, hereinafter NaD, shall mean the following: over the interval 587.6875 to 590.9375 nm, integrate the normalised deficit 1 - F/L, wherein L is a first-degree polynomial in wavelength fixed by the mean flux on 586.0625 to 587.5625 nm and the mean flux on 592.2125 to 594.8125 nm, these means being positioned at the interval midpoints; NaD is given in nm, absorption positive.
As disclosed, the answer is 0.36 nm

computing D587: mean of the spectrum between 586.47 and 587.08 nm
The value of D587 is 22.8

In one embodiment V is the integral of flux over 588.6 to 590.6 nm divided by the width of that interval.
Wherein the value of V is 19.5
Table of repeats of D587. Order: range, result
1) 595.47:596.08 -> 22.5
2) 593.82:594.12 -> 22.8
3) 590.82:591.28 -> 21.3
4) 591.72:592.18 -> 22.5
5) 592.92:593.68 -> 22.9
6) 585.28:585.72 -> 24.1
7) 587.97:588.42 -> 20.8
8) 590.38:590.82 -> 21.6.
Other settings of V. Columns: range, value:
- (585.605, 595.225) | 21.7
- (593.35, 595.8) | 22.7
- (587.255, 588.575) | 21.6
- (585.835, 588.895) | 21.7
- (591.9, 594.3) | 22.8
